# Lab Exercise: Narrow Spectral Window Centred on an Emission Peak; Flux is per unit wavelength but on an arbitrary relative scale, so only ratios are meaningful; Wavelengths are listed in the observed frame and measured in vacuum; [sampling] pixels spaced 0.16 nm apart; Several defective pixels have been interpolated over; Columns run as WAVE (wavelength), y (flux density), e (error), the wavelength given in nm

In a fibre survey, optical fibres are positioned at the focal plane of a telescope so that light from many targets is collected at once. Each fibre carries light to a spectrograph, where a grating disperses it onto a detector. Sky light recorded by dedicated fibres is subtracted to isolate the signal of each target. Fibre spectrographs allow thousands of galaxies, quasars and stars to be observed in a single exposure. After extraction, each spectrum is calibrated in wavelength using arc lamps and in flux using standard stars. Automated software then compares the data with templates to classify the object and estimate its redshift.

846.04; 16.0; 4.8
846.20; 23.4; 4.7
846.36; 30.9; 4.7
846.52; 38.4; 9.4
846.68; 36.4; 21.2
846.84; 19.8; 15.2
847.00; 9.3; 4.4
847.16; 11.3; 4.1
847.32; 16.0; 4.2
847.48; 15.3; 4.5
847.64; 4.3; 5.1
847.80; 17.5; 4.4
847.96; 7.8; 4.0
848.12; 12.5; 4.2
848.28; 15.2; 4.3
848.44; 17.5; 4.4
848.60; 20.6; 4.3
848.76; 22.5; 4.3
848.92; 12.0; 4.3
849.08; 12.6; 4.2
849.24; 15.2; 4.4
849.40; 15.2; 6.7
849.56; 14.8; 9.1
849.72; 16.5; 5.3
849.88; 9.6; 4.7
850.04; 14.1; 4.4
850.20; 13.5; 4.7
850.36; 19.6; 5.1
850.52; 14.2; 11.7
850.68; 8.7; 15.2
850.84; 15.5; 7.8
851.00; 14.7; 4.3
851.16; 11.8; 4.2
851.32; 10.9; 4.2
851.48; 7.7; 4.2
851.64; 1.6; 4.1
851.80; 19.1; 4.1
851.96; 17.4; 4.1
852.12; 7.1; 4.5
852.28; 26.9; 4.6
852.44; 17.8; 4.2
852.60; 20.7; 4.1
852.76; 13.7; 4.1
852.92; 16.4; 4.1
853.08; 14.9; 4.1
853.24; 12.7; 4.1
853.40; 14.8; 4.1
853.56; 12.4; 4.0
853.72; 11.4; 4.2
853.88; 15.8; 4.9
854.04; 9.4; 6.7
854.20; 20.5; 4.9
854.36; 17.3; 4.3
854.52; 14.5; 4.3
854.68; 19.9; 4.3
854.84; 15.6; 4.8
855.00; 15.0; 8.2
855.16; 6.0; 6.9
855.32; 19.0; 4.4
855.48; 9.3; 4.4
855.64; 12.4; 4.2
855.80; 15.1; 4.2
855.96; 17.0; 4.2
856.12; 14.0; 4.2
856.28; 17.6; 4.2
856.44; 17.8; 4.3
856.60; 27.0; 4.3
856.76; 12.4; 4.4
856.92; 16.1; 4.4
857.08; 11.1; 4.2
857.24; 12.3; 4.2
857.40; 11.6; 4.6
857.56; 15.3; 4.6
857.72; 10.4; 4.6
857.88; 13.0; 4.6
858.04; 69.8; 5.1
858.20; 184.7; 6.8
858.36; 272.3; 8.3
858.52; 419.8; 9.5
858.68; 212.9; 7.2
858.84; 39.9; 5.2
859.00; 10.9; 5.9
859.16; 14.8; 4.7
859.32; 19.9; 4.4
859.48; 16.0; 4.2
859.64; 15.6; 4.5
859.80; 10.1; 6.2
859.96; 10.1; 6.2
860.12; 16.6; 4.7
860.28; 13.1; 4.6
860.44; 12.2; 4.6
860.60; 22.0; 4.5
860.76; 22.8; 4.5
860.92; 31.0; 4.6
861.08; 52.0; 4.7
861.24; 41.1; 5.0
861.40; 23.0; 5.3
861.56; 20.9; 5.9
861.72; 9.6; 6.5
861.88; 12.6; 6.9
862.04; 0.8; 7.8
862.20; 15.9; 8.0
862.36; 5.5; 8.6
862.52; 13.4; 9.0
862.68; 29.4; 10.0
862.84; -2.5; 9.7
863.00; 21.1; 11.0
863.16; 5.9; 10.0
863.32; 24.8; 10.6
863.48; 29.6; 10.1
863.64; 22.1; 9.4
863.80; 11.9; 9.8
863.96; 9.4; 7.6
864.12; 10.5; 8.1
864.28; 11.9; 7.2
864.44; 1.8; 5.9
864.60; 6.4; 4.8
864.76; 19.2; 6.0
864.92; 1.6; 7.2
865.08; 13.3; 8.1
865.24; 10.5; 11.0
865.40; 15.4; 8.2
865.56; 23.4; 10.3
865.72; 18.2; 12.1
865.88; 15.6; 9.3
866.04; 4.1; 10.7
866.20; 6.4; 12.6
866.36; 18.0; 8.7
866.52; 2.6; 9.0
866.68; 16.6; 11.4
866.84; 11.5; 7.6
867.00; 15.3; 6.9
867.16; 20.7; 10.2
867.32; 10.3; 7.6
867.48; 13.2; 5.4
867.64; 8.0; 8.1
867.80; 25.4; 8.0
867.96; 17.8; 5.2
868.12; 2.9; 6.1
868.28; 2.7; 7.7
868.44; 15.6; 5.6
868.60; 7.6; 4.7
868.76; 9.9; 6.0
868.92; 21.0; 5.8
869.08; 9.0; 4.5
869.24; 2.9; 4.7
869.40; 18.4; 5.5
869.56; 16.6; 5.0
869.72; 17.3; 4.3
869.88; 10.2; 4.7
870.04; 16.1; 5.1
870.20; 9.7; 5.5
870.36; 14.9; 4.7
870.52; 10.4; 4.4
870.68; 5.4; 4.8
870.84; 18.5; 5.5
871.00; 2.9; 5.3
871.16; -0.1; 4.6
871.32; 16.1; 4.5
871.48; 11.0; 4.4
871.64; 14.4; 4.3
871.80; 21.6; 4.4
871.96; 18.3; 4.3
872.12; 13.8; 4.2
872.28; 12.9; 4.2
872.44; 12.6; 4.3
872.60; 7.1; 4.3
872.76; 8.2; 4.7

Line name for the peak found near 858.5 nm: Halpha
